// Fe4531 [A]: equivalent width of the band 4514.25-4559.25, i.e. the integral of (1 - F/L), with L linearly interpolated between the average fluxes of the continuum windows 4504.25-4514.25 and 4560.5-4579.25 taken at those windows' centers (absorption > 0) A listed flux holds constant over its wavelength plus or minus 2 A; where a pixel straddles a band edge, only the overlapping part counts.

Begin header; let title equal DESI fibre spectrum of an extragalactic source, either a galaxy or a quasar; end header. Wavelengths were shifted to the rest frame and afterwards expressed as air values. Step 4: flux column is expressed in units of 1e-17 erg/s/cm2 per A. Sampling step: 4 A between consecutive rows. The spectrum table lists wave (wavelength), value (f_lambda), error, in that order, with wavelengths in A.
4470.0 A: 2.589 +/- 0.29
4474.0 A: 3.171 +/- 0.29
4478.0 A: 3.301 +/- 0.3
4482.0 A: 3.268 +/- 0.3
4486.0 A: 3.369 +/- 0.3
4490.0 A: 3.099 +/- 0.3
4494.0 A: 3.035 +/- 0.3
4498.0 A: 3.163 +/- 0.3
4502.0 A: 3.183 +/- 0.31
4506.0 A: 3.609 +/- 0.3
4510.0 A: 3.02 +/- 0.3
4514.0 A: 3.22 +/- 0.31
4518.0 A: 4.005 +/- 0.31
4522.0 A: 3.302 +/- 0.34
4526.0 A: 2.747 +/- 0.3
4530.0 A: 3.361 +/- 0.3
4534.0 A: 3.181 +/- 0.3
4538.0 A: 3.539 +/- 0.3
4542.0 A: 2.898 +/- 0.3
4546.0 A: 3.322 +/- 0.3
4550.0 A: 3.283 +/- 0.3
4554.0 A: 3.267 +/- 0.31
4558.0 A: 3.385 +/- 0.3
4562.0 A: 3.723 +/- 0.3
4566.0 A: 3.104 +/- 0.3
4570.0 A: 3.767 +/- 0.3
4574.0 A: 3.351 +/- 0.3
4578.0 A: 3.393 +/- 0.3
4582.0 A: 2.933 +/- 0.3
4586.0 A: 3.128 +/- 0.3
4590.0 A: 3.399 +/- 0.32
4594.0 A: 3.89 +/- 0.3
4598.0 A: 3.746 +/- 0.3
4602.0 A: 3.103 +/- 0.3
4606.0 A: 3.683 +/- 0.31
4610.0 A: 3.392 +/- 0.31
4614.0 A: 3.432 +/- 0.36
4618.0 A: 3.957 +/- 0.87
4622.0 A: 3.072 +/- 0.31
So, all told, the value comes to 0.9 A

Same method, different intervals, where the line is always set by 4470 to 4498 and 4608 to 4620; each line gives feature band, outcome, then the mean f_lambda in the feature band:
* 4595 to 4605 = 0.1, 3.5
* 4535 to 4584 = 1.2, 3.33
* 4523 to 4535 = 0.7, 3.11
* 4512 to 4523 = -0.9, 3.53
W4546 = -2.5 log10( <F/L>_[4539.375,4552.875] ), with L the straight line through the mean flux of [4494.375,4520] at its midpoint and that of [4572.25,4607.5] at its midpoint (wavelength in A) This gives 0.059 mag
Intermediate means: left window 3.35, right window 3.4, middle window 3.19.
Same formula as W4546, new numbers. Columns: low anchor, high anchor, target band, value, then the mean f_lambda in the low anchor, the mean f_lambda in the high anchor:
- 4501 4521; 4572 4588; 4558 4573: -0.08 mag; 3.41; 3.2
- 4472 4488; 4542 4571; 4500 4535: 0.01 mag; 3.28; 3.36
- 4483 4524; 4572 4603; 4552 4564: -0.03 mag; 3.3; 3.38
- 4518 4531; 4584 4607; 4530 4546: 0.02 mag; 3.25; 3.48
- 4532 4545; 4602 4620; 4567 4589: 0.03 mag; 3.21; 3.56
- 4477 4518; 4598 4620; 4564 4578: 0.01 mag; 3.26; 3.53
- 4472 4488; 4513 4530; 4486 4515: 0.03 mag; 3.28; 3.33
